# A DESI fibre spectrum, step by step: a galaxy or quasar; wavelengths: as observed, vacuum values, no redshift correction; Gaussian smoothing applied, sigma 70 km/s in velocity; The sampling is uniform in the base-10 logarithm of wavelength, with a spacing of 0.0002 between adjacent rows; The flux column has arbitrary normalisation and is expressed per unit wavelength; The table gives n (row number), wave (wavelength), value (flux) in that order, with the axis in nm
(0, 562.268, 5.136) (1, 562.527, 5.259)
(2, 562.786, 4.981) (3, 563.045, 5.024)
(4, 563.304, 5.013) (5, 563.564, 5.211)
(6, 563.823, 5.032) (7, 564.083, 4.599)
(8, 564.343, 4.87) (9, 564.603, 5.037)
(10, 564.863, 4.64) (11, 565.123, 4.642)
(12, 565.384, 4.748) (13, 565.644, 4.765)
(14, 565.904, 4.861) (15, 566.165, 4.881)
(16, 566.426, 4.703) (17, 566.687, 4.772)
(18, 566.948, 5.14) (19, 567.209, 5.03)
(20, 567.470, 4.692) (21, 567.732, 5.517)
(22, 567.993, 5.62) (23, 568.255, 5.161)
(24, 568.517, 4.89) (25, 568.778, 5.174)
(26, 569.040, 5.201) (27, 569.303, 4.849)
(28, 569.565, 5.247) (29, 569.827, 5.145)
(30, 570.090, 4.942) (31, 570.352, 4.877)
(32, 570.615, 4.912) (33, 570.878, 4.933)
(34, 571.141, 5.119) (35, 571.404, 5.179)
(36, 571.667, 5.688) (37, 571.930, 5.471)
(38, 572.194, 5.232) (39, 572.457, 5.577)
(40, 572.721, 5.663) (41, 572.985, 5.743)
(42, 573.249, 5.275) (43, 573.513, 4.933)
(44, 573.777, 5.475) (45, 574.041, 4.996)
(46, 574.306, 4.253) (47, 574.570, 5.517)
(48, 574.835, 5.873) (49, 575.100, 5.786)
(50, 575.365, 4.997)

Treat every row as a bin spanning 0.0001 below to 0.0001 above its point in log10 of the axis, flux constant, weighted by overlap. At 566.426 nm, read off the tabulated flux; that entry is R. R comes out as 4.703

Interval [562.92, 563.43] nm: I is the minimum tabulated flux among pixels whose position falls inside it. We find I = 5.013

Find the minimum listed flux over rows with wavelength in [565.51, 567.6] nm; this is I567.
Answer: 4.692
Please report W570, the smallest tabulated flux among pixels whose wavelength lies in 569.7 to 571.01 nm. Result 4.877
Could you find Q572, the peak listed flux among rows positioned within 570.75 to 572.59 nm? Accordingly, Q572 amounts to 5.688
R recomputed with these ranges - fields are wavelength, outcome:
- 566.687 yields 4.772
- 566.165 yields 4.881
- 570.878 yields 4.933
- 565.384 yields 4.748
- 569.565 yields 5.247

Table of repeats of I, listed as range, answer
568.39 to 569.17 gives 4.89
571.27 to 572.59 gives 5.179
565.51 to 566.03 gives 4.765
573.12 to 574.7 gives 4.253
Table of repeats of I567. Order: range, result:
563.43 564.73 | 4.599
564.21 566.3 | 4.64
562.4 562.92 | 4.981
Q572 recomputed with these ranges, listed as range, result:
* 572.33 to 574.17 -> 5.743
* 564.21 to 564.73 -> 5.037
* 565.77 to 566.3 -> 4.881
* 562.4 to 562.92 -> 5.259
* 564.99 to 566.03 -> 4.861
